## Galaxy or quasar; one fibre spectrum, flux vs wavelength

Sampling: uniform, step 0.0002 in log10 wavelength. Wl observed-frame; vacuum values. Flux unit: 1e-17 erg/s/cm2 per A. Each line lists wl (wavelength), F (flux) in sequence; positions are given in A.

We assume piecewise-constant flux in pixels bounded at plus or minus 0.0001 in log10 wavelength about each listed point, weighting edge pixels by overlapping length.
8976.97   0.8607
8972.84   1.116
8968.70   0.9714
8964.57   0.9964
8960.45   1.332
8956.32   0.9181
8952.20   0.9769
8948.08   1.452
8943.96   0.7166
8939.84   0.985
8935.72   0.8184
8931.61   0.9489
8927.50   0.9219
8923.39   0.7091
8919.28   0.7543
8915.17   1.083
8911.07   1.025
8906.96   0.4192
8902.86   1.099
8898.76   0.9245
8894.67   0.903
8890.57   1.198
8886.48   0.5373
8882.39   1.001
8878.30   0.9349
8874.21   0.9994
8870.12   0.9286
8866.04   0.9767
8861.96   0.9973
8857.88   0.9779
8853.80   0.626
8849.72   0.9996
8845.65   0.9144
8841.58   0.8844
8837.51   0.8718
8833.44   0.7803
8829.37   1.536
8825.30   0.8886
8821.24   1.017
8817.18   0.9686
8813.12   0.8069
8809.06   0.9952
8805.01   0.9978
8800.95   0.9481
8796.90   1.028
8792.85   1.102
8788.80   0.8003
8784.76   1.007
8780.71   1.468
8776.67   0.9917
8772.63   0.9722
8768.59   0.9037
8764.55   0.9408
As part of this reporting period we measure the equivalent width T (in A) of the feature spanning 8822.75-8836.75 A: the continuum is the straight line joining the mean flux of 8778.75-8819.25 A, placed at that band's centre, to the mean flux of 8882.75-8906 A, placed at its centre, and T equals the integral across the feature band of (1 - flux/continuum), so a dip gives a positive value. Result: -1.0 A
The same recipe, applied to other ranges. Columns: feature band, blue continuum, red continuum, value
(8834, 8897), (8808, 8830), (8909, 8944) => 2.8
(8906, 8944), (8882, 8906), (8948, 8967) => 5.6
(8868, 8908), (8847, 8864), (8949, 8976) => 1.8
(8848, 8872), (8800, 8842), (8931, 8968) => 1.8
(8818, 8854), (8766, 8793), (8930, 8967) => 2.1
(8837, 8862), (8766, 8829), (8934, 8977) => 3.0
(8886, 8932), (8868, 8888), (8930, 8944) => 0.1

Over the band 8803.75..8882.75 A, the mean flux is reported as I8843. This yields 0.954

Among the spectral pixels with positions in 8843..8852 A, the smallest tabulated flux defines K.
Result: 0.9144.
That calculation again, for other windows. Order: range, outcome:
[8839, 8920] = 0.4192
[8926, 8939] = 0.8184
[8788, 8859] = 0.626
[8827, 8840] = 0.7803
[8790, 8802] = 0.9481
